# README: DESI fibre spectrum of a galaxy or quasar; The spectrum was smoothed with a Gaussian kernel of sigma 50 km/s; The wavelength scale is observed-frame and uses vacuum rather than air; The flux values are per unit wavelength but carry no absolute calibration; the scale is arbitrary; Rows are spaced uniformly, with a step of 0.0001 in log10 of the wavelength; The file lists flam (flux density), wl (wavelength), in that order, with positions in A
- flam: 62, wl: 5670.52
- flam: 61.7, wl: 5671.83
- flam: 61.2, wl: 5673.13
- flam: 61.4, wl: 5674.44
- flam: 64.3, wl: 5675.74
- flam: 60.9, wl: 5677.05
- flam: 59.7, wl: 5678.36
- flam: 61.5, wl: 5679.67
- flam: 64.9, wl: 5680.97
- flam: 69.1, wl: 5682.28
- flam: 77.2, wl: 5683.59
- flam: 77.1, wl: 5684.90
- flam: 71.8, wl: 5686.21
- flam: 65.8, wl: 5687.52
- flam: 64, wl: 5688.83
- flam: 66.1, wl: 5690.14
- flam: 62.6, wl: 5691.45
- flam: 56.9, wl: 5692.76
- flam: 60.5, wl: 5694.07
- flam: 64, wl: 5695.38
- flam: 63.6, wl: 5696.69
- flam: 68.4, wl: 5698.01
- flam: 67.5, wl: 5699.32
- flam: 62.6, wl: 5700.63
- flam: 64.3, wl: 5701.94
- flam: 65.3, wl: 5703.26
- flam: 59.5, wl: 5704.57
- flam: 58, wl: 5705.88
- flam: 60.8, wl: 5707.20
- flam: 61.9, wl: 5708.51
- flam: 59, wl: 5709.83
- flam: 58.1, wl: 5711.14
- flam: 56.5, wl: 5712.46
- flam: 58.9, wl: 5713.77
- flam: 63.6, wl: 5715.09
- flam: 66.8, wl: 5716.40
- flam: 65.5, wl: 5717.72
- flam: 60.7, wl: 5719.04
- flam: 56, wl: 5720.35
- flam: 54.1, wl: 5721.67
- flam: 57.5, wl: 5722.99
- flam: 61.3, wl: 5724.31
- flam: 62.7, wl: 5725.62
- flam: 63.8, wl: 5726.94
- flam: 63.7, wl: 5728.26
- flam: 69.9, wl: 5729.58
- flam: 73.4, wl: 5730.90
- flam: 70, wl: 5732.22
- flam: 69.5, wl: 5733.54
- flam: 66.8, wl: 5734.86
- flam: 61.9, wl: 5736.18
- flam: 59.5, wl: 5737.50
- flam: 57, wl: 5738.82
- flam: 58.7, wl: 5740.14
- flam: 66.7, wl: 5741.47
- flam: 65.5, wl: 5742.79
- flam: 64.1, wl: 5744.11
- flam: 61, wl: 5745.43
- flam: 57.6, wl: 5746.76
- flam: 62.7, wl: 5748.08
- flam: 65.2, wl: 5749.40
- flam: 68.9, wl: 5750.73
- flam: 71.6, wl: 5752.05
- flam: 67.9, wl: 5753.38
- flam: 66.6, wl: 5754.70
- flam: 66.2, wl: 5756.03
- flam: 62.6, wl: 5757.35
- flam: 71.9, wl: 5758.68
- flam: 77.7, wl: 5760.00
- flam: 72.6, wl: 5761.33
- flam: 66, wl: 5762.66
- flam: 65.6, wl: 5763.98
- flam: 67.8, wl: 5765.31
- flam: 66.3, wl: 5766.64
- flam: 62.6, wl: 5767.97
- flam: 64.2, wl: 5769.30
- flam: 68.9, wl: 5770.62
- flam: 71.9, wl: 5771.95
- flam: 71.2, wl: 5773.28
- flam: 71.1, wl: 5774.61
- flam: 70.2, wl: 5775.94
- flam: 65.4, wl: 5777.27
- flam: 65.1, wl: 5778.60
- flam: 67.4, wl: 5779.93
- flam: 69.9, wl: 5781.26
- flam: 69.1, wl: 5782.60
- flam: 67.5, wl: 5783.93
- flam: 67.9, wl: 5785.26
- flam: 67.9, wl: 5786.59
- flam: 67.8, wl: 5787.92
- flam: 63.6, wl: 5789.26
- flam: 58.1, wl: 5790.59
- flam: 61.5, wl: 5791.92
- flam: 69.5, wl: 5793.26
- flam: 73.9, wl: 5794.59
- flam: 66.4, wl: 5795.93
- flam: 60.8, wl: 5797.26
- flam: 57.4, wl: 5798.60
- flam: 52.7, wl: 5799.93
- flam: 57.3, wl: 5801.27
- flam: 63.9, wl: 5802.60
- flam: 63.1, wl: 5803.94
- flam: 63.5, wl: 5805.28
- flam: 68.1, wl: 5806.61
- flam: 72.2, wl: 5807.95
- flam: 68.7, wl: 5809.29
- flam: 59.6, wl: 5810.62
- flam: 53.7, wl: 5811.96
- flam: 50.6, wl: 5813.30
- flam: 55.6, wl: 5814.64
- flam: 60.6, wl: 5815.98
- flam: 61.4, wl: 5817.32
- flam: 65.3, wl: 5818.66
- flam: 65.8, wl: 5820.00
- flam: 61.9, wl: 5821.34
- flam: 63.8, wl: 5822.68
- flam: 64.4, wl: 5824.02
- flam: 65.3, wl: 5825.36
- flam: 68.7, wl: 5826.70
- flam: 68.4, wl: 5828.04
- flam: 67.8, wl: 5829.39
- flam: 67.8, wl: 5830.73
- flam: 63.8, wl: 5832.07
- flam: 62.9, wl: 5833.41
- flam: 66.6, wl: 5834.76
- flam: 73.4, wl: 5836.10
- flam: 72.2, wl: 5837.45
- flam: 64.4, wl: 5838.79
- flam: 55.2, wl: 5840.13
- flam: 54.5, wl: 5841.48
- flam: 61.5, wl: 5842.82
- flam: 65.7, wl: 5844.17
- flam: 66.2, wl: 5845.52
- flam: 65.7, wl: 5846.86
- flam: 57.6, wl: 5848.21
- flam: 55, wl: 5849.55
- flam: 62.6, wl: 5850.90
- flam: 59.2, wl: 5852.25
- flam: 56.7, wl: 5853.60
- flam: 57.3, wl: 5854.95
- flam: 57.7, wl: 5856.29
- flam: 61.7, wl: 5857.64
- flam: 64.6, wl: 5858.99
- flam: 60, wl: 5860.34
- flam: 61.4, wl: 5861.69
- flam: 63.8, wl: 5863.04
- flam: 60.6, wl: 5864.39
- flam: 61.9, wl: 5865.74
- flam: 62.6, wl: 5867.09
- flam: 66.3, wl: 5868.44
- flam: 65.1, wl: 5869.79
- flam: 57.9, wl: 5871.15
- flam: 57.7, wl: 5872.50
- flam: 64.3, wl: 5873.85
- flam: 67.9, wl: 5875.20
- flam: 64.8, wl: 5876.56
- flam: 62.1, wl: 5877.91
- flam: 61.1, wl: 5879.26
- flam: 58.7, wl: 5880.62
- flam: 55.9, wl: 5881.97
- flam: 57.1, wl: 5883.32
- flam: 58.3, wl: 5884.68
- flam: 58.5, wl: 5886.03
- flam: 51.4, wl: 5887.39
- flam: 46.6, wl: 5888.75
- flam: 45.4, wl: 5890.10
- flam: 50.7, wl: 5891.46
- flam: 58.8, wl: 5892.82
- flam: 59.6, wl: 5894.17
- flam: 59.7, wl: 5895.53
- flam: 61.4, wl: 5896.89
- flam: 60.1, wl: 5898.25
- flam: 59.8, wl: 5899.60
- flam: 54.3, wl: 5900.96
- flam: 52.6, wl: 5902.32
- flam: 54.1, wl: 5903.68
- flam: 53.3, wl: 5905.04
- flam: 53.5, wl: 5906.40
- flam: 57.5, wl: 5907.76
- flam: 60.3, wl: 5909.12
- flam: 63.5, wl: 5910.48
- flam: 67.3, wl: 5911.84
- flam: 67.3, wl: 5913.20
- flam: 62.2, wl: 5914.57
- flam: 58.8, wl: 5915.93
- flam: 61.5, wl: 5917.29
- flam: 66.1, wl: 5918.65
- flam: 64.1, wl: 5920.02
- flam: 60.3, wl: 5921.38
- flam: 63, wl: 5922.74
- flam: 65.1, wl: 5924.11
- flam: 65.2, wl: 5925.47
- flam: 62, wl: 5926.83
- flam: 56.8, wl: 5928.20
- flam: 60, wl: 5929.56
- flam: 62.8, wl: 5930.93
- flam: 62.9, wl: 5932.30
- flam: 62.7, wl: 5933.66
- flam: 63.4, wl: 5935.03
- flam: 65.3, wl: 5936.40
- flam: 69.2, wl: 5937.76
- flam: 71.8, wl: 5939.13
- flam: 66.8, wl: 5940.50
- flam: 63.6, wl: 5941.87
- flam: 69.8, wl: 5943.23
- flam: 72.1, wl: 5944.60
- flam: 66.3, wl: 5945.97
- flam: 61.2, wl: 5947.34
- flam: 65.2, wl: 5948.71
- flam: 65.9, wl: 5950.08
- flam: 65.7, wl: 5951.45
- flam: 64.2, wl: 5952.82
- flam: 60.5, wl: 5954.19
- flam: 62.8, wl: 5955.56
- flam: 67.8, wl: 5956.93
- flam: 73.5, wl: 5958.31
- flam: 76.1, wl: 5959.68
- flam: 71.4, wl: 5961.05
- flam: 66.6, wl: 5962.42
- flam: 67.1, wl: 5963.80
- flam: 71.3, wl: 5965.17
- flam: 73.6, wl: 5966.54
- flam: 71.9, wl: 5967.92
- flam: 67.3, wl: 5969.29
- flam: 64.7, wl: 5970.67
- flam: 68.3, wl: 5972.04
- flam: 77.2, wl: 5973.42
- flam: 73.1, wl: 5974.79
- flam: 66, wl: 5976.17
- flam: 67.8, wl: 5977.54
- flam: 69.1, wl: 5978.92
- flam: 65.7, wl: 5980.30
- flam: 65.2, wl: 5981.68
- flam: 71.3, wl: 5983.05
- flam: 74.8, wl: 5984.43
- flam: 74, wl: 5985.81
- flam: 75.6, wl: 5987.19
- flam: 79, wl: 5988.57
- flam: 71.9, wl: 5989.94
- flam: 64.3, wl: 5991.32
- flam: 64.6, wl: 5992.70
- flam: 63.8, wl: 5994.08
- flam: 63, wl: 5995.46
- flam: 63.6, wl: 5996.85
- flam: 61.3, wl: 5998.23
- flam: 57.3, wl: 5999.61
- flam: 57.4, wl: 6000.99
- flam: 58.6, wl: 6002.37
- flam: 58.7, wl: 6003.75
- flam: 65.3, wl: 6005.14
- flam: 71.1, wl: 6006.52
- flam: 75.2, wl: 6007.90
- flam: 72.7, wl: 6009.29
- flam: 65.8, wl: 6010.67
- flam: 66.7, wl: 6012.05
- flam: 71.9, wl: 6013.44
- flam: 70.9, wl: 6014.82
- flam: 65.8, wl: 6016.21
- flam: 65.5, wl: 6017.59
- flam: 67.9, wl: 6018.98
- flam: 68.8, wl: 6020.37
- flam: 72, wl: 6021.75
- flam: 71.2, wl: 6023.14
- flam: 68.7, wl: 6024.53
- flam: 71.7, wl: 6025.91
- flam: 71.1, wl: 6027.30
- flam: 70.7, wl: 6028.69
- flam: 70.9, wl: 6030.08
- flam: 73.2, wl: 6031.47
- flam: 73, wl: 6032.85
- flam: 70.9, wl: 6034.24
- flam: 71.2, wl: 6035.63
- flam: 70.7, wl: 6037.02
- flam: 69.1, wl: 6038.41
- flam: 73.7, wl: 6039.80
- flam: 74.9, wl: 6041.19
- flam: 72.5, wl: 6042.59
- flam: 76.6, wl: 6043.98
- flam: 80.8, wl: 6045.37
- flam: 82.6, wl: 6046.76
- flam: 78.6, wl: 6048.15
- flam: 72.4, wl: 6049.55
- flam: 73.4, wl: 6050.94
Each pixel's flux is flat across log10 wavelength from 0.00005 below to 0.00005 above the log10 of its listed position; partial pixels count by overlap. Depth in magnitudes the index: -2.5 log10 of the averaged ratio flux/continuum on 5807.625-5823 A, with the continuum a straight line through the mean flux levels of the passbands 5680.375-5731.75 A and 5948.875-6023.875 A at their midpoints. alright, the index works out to 0.07 mag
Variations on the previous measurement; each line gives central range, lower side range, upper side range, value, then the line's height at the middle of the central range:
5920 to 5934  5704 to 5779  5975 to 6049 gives 0.097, 68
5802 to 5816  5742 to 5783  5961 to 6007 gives 0.093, 67.3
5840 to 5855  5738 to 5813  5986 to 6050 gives 0.115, 66.7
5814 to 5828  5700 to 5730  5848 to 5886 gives -0.046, 60.9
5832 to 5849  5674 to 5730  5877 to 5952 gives -0.036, 61.7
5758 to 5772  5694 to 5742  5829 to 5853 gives -0.093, 62.9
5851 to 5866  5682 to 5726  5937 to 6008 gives 0.090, 65.7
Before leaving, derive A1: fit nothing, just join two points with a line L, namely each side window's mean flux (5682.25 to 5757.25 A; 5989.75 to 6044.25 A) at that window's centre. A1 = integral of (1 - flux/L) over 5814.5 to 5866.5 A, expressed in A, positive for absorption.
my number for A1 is 2.2 A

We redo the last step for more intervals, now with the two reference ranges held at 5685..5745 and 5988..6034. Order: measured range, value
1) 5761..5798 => -1.7 A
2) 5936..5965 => -0.3 A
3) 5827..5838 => -0.5 A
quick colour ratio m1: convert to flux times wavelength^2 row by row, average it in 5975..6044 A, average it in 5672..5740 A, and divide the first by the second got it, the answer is 1.2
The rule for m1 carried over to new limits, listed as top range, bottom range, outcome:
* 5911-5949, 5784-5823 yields 1.07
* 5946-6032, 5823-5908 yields 1.17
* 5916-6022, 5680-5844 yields 1.11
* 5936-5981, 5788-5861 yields 1.14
